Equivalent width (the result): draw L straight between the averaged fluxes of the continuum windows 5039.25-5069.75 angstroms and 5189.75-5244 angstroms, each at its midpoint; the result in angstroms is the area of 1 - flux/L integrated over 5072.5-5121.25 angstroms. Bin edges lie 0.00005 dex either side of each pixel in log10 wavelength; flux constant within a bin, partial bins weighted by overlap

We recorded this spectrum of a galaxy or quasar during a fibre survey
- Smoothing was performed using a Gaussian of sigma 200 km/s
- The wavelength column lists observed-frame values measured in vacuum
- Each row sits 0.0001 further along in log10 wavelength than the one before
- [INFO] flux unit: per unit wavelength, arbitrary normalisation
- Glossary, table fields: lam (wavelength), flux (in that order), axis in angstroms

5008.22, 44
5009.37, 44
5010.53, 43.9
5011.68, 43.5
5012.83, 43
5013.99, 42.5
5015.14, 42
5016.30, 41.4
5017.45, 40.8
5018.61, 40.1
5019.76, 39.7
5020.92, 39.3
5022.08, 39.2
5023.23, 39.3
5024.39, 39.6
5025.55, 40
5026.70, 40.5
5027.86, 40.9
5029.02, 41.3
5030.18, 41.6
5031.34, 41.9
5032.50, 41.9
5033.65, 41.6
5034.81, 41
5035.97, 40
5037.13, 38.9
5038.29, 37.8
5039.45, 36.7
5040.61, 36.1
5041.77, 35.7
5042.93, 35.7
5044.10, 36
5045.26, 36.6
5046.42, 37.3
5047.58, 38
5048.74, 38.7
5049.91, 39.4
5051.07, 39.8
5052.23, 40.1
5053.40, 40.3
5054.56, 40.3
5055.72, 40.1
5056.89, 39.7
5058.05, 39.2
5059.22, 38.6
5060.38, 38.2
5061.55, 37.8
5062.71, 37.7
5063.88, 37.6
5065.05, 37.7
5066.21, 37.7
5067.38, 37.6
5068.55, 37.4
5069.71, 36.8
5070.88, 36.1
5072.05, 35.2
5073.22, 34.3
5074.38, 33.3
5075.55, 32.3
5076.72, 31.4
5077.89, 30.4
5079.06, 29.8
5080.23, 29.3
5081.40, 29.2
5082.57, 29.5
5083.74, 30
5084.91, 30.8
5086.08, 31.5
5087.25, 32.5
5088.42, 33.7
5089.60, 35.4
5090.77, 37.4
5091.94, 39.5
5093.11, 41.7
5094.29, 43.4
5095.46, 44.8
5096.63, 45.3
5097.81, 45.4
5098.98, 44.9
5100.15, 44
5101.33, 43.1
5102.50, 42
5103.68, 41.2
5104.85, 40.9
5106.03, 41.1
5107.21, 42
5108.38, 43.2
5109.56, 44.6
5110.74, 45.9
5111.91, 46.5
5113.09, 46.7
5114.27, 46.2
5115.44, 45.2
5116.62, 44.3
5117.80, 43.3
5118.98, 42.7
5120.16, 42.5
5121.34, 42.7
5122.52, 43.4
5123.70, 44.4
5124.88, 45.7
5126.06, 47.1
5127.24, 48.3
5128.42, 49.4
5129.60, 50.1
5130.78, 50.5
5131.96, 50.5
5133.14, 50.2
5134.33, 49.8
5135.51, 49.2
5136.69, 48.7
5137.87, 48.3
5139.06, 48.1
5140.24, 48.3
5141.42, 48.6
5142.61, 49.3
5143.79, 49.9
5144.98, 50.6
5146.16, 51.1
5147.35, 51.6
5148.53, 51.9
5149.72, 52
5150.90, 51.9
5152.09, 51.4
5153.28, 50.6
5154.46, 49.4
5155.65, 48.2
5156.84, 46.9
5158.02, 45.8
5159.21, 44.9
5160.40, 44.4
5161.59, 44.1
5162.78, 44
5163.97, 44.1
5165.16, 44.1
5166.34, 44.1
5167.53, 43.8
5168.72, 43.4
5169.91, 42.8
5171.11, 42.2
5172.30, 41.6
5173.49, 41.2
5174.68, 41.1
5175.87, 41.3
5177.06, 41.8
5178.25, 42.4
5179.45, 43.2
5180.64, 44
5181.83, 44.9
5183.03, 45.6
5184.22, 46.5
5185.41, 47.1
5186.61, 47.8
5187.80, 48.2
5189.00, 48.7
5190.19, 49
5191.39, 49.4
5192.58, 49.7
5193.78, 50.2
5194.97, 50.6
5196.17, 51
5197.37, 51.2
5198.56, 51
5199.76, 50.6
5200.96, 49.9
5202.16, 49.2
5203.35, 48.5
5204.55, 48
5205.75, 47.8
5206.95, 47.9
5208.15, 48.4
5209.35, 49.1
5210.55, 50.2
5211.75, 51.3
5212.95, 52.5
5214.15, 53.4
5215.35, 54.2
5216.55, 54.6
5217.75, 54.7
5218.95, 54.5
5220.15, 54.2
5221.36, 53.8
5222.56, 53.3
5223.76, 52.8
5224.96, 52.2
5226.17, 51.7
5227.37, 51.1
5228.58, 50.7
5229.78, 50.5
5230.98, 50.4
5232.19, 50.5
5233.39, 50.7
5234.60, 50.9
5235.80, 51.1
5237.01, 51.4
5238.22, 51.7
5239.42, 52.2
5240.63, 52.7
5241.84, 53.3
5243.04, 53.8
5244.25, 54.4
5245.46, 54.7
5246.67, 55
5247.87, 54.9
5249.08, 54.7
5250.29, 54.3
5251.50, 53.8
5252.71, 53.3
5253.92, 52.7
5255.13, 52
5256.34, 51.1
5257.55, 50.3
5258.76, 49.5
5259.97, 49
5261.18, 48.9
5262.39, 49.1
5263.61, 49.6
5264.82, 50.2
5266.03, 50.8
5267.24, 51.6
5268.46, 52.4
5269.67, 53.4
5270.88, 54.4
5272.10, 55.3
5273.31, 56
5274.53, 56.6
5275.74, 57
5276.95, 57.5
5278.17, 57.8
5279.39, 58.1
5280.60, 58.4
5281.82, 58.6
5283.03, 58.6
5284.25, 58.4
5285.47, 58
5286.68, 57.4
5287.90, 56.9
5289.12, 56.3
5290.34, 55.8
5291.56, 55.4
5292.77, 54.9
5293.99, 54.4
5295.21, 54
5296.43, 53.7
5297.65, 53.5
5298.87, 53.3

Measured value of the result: 2.97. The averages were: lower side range 38.1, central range 39.1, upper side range 51.3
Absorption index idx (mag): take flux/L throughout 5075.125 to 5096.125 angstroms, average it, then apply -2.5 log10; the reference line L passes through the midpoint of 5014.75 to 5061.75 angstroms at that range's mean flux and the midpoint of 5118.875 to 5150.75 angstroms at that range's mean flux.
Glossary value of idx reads 0.27 mag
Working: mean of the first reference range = 39.3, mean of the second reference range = 48.5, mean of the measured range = 34.1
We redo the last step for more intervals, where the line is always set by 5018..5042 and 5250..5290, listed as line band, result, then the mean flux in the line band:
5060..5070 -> 0.12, 37.6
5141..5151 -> -0.09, 50.7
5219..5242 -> 0.00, 51.9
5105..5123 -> 0.02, 43.9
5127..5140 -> -0.08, 49.4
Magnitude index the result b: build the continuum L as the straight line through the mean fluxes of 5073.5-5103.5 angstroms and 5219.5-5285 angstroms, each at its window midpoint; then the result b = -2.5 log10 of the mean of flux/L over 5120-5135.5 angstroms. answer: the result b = -0.17 mag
